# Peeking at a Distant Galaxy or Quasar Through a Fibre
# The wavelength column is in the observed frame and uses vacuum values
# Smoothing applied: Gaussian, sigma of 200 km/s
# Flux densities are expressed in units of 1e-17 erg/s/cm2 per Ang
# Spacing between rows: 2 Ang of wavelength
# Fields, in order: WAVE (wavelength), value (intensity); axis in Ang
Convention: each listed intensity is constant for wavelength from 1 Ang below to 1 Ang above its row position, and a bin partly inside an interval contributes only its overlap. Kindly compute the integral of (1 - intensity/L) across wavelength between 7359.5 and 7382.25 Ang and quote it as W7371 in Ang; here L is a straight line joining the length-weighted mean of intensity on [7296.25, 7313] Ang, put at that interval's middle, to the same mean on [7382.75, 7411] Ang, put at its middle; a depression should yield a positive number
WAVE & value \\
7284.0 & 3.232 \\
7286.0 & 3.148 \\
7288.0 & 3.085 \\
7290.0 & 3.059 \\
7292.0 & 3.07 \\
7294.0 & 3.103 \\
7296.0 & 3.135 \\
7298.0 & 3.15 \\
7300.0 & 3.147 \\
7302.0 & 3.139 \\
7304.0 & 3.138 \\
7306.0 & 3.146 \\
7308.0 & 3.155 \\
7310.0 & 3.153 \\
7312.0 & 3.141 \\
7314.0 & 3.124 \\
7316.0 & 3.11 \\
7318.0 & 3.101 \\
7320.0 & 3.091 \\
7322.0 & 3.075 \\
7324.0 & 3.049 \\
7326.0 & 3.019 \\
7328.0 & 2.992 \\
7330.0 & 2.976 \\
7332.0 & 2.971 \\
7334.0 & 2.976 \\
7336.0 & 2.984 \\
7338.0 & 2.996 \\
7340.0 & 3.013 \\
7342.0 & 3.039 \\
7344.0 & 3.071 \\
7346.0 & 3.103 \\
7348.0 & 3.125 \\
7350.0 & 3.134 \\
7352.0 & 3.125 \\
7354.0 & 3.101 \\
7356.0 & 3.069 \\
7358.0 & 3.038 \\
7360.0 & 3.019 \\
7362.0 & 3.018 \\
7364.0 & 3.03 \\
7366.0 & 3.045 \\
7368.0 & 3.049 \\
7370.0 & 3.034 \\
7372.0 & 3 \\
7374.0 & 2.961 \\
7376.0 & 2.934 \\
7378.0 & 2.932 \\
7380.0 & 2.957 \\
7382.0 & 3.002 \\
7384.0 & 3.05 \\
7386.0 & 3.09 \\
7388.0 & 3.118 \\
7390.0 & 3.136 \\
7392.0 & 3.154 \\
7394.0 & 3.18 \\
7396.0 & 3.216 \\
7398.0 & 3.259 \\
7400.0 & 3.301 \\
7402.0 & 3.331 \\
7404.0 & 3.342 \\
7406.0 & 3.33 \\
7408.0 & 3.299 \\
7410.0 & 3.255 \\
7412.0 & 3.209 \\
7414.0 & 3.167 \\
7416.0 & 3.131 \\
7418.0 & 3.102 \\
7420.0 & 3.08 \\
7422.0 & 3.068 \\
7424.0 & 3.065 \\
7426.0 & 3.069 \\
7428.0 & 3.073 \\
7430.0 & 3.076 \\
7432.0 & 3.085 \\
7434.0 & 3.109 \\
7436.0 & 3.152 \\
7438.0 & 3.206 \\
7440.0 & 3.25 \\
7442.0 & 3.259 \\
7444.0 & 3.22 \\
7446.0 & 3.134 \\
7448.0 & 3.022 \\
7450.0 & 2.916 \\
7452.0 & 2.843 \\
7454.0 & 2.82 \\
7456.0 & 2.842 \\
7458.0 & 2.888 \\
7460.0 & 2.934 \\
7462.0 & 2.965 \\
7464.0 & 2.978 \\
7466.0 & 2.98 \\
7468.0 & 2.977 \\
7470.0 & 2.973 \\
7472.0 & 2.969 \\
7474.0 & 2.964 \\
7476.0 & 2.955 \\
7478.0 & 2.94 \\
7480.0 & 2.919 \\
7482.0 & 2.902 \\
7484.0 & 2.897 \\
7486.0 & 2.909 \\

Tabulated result 1.4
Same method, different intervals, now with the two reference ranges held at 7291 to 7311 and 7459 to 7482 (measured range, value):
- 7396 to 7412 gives -1.4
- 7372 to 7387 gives 0.3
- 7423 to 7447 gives -1.2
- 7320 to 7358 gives 0.6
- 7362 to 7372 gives 0.1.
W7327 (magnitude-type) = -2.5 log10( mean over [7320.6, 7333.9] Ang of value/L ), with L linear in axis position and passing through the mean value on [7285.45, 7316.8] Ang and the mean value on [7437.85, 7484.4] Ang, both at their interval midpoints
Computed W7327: 0.03 mag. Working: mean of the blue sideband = 3.12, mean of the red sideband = 2.99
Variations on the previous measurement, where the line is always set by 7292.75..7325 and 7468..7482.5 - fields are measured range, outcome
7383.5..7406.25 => -0.06 mag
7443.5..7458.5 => 0.01 mag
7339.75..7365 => 0.00 mag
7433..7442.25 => -0.07 mag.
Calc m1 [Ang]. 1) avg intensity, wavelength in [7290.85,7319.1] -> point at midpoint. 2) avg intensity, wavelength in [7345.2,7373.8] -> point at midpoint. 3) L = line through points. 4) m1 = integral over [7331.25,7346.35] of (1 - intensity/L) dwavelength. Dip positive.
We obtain 0.3 Ang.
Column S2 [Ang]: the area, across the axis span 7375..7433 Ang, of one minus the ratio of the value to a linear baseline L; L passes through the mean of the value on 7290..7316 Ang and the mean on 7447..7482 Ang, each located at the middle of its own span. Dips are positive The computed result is -2.5 Ang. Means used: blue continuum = 3.13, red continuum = 2.93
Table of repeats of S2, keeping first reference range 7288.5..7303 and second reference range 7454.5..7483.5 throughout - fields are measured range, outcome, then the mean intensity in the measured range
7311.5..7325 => -0.03 Ang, 3.1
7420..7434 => -0.44 Ang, 3.08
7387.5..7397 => -0.46 Ang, 3.16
